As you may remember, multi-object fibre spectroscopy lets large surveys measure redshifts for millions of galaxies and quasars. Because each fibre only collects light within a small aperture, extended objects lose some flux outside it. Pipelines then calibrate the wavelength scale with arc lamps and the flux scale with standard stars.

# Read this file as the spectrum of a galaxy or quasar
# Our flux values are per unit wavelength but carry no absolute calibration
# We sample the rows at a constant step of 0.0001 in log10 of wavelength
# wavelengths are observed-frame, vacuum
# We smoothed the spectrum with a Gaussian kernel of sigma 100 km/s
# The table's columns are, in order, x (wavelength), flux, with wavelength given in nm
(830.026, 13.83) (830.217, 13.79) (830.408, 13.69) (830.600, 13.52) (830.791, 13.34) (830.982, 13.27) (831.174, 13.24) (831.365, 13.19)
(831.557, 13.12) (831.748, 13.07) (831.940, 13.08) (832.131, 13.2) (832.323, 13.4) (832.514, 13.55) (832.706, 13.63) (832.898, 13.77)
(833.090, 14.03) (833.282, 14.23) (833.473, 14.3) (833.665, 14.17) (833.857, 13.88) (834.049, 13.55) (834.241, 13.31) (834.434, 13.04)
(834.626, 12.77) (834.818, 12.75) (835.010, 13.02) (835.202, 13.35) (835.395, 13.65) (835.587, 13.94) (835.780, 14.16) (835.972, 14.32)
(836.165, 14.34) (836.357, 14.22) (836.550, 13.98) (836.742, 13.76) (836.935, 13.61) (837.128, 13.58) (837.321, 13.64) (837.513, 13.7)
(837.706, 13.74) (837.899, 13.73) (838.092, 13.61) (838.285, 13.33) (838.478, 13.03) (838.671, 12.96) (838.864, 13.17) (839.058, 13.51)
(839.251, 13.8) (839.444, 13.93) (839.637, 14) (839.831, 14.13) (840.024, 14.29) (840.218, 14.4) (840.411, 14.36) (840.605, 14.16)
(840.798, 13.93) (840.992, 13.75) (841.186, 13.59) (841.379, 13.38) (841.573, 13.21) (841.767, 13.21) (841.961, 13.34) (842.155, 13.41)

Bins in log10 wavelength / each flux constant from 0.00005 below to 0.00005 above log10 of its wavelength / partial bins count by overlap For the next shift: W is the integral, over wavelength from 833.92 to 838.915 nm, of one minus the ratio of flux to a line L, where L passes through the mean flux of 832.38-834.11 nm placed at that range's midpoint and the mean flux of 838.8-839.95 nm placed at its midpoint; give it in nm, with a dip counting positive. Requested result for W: 0.103 nm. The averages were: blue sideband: 13.9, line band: 13.6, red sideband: 13.8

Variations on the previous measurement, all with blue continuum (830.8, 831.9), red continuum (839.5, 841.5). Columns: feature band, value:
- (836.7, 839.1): 0.05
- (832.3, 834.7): -0.06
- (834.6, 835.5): 0.02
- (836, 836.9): -0.03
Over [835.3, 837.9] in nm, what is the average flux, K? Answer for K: 13.9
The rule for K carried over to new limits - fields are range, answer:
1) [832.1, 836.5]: 13.7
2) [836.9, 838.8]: 13.5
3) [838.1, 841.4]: 13.8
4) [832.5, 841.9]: 13.7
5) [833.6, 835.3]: 13.3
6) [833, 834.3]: 13.9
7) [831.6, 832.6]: 13.3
